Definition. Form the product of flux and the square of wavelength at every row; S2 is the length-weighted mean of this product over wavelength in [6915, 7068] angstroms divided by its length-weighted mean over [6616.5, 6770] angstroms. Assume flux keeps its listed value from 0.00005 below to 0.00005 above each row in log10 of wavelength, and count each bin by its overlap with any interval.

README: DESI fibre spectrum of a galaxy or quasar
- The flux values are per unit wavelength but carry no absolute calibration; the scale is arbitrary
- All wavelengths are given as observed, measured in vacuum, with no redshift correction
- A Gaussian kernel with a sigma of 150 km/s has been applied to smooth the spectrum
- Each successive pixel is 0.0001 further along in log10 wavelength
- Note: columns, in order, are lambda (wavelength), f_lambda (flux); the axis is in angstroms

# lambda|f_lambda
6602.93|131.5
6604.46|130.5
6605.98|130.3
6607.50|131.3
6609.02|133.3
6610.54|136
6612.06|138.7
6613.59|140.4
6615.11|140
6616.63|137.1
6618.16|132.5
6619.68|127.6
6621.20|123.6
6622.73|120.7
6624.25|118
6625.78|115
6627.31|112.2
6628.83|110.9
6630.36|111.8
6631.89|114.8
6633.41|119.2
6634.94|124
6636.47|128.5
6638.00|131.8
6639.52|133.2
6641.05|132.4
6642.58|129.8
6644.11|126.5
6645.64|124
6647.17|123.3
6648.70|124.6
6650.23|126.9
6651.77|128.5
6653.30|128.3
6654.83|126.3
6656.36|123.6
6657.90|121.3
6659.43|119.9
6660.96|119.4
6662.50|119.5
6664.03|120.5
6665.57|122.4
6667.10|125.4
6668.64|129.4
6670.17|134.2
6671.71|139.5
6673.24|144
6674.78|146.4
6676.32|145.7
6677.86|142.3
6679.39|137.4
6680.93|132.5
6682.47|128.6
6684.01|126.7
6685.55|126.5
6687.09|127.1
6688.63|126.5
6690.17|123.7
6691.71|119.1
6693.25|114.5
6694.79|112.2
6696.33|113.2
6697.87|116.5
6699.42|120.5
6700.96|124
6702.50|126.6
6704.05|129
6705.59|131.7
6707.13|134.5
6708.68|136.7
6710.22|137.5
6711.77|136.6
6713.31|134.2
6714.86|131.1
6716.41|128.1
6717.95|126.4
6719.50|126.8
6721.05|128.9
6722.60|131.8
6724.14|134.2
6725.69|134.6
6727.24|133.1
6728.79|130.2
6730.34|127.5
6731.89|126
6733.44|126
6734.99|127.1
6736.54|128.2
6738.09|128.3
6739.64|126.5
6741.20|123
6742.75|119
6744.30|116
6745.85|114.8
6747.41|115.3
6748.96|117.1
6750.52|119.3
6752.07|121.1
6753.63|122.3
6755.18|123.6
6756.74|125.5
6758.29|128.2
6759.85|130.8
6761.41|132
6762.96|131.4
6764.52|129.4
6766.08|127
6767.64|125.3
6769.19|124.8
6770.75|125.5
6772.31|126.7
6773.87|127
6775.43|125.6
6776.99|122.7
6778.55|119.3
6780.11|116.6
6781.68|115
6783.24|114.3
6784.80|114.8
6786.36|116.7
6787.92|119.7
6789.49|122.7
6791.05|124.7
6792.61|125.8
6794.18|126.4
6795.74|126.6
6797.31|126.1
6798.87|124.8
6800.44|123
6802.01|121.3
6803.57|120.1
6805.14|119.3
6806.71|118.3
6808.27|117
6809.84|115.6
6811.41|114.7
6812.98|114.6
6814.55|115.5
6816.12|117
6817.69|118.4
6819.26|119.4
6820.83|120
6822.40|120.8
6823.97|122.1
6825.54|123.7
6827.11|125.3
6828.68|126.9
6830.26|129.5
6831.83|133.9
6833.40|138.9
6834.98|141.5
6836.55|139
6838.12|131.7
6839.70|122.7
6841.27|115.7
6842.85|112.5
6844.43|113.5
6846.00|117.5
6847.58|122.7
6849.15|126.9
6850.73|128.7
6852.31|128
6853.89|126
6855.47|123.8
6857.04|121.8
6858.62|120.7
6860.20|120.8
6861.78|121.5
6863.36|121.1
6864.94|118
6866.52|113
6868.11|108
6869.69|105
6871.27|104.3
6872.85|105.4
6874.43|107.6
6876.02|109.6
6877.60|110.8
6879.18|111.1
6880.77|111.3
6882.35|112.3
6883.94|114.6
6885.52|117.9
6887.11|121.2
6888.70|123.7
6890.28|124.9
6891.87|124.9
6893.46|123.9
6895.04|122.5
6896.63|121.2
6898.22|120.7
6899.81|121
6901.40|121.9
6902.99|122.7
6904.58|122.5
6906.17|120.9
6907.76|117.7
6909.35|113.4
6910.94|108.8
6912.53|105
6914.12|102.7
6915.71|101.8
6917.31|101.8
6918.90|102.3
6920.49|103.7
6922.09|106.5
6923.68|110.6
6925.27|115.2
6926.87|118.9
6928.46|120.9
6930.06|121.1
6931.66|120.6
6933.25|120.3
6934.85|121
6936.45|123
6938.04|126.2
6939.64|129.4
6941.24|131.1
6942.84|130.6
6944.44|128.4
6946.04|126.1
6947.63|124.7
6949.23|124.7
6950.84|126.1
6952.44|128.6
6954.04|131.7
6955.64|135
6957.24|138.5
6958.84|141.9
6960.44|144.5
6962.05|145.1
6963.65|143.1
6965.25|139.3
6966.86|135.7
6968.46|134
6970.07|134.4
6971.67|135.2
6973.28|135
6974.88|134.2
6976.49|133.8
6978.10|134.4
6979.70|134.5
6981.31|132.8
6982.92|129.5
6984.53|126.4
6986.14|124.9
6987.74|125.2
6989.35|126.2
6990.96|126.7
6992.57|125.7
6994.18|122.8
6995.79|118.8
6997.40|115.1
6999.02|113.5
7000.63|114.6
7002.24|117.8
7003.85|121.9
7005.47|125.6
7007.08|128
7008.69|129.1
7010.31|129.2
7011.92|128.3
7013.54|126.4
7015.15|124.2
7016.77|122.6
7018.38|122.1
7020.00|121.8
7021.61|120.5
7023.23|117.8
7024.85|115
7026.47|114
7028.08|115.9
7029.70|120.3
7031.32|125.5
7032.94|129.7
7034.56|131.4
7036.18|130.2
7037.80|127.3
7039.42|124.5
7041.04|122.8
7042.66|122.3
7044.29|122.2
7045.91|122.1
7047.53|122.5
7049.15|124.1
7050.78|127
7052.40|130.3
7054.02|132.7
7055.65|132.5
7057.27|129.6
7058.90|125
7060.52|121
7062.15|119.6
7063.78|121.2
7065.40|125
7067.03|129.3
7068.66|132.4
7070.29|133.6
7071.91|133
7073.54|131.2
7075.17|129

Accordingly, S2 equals 1.08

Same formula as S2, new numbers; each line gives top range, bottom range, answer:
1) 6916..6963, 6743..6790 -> 1.07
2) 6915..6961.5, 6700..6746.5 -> 1.02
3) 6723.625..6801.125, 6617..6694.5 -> 1.02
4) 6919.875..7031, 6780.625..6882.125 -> 1.09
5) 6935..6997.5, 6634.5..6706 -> 1.12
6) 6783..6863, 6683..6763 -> 1.00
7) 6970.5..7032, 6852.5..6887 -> 1.13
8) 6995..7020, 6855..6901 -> 1.09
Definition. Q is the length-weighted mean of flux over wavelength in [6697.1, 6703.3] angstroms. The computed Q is 122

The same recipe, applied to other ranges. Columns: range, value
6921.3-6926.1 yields 111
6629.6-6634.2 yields 115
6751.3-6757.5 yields 123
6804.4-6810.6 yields 118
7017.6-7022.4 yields 122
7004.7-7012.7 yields 128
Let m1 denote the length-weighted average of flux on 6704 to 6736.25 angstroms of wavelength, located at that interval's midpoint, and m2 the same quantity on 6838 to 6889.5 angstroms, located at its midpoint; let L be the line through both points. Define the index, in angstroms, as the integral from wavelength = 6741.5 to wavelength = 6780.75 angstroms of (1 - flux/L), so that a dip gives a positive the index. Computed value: 1.1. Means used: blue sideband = 131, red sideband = 117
